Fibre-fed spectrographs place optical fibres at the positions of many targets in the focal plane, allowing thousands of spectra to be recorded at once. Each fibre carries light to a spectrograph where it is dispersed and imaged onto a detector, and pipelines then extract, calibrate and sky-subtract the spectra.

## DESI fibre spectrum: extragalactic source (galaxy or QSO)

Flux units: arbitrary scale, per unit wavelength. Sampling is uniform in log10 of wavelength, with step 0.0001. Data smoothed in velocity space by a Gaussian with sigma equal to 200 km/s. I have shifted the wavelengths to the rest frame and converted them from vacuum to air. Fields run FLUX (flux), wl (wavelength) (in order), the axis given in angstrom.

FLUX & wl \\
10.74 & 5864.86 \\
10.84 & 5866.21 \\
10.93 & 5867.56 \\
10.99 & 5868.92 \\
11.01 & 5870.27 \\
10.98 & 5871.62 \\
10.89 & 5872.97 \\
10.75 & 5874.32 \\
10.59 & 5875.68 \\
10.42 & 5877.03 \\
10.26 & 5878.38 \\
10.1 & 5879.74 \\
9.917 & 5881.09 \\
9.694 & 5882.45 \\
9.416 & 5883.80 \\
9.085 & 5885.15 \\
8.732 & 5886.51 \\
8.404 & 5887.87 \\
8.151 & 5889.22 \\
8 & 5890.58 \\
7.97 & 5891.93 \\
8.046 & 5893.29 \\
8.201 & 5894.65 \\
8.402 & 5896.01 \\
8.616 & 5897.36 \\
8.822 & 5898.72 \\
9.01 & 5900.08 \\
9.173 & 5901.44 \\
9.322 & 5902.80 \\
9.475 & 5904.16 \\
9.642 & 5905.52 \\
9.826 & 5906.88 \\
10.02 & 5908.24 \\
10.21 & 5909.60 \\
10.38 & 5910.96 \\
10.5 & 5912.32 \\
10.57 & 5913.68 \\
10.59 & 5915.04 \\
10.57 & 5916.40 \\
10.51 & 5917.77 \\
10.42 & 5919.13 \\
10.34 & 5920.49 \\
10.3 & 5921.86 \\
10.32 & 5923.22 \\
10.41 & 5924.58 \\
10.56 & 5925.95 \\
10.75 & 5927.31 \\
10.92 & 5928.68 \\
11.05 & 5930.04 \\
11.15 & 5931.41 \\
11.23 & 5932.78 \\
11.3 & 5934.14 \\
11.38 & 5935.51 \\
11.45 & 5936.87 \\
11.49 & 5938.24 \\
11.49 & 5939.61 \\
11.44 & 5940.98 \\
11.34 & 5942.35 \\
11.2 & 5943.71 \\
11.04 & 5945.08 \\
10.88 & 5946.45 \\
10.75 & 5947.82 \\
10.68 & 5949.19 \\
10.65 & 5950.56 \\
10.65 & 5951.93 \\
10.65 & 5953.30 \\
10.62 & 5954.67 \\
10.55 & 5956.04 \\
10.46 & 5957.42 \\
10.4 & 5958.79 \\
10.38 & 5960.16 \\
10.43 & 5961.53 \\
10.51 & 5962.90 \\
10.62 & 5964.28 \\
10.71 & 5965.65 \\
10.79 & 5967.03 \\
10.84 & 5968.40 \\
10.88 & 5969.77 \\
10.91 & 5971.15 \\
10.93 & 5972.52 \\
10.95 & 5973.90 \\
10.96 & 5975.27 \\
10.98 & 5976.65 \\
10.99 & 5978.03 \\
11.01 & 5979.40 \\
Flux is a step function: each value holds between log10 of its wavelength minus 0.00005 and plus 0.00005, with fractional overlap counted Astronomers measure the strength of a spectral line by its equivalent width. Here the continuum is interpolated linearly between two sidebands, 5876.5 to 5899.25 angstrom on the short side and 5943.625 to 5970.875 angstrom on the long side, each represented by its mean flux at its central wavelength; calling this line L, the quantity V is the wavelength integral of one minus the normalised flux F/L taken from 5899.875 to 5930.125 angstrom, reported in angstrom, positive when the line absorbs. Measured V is -1.8 angstrom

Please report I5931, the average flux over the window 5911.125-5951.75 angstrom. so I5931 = 10.9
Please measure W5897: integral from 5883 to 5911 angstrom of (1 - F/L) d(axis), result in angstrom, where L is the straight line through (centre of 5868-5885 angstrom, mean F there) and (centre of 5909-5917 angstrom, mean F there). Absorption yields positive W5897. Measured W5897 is 3.9 angstrom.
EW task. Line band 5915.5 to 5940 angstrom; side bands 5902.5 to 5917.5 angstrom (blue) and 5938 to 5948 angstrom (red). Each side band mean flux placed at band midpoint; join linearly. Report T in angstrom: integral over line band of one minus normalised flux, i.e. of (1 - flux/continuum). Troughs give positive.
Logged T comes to -0.3 angstrom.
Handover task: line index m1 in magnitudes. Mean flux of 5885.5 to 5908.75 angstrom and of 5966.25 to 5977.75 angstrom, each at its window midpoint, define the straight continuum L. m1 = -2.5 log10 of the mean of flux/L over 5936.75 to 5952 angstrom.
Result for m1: -0.10 mag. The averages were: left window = 8.81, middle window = 11.1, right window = 10.9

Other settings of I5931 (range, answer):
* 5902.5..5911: 9.82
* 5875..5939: 9.91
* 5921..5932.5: 10.7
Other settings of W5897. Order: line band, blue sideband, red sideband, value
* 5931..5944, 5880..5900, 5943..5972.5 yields -1.60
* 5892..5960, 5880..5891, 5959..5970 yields -3.46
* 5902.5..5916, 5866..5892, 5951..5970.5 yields 0.09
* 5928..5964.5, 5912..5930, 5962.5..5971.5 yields -0.91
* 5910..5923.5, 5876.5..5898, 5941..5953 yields -0.71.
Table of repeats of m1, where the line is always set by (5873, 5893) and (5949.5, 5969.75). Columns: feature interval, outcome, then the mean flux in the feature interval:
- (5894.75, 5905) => 0.09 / 8.94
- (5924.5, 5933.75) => -0.08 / 10.9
